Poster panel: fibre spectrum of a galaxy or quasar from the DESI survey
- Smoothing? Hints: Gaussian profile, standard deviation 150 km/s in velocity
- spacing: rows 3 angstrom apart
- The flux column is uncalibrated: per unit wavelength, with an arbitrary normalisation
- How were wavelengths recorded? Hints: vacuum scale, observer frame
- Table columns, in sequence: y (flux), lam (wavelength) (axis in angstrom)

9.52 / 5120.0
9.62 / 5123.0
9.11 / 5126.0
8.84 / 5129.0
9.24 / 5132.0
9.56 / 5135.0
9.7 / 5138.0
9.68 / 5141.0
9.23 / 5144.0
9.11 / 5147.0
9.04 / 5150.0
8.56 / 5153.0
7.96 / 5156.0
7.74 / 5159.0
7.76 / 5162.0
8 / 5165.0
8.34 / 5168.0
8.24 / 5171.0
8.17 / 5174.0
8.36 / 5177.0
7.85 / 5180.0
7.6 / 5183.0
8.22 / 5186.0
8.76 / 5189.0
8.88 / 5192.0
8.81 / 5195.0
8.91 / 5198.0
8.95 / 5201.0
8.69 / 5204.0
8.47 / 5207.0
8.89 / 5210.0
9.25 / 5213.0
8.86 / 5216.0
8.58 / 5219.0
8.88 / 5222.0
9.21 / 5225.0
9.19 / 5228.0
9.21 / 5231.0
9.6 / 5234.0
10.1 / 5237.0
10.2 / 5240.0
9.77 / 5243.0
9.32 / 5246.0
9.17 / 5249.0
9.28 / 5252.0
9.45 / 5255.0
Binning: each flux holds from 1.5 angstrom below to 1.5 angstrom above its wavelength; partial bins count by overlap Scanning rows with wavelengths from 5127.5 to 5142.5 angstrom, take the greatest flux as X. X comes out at 9.7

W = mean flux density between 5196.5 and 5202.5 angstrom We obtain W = 8.93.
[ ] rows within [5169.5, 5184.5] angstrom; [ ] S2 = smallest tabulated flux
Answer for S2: 7.6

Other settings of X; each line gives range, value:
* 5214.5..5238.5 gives 10.1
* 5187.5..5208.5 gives 8.95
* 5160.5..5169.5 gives 8.34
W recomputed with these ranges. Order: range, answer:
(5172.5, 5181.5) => 8.13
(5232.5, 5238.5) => 9.85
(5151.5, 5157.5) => 8.26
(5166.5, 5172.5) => 8.29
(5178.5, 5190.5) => 8.11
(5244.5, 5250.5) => 9.24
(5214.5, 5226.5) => 8.88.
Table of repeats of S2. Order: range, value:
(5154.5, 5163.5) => 7.74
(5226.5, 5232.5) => 9.19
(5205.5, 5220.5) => 8.47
